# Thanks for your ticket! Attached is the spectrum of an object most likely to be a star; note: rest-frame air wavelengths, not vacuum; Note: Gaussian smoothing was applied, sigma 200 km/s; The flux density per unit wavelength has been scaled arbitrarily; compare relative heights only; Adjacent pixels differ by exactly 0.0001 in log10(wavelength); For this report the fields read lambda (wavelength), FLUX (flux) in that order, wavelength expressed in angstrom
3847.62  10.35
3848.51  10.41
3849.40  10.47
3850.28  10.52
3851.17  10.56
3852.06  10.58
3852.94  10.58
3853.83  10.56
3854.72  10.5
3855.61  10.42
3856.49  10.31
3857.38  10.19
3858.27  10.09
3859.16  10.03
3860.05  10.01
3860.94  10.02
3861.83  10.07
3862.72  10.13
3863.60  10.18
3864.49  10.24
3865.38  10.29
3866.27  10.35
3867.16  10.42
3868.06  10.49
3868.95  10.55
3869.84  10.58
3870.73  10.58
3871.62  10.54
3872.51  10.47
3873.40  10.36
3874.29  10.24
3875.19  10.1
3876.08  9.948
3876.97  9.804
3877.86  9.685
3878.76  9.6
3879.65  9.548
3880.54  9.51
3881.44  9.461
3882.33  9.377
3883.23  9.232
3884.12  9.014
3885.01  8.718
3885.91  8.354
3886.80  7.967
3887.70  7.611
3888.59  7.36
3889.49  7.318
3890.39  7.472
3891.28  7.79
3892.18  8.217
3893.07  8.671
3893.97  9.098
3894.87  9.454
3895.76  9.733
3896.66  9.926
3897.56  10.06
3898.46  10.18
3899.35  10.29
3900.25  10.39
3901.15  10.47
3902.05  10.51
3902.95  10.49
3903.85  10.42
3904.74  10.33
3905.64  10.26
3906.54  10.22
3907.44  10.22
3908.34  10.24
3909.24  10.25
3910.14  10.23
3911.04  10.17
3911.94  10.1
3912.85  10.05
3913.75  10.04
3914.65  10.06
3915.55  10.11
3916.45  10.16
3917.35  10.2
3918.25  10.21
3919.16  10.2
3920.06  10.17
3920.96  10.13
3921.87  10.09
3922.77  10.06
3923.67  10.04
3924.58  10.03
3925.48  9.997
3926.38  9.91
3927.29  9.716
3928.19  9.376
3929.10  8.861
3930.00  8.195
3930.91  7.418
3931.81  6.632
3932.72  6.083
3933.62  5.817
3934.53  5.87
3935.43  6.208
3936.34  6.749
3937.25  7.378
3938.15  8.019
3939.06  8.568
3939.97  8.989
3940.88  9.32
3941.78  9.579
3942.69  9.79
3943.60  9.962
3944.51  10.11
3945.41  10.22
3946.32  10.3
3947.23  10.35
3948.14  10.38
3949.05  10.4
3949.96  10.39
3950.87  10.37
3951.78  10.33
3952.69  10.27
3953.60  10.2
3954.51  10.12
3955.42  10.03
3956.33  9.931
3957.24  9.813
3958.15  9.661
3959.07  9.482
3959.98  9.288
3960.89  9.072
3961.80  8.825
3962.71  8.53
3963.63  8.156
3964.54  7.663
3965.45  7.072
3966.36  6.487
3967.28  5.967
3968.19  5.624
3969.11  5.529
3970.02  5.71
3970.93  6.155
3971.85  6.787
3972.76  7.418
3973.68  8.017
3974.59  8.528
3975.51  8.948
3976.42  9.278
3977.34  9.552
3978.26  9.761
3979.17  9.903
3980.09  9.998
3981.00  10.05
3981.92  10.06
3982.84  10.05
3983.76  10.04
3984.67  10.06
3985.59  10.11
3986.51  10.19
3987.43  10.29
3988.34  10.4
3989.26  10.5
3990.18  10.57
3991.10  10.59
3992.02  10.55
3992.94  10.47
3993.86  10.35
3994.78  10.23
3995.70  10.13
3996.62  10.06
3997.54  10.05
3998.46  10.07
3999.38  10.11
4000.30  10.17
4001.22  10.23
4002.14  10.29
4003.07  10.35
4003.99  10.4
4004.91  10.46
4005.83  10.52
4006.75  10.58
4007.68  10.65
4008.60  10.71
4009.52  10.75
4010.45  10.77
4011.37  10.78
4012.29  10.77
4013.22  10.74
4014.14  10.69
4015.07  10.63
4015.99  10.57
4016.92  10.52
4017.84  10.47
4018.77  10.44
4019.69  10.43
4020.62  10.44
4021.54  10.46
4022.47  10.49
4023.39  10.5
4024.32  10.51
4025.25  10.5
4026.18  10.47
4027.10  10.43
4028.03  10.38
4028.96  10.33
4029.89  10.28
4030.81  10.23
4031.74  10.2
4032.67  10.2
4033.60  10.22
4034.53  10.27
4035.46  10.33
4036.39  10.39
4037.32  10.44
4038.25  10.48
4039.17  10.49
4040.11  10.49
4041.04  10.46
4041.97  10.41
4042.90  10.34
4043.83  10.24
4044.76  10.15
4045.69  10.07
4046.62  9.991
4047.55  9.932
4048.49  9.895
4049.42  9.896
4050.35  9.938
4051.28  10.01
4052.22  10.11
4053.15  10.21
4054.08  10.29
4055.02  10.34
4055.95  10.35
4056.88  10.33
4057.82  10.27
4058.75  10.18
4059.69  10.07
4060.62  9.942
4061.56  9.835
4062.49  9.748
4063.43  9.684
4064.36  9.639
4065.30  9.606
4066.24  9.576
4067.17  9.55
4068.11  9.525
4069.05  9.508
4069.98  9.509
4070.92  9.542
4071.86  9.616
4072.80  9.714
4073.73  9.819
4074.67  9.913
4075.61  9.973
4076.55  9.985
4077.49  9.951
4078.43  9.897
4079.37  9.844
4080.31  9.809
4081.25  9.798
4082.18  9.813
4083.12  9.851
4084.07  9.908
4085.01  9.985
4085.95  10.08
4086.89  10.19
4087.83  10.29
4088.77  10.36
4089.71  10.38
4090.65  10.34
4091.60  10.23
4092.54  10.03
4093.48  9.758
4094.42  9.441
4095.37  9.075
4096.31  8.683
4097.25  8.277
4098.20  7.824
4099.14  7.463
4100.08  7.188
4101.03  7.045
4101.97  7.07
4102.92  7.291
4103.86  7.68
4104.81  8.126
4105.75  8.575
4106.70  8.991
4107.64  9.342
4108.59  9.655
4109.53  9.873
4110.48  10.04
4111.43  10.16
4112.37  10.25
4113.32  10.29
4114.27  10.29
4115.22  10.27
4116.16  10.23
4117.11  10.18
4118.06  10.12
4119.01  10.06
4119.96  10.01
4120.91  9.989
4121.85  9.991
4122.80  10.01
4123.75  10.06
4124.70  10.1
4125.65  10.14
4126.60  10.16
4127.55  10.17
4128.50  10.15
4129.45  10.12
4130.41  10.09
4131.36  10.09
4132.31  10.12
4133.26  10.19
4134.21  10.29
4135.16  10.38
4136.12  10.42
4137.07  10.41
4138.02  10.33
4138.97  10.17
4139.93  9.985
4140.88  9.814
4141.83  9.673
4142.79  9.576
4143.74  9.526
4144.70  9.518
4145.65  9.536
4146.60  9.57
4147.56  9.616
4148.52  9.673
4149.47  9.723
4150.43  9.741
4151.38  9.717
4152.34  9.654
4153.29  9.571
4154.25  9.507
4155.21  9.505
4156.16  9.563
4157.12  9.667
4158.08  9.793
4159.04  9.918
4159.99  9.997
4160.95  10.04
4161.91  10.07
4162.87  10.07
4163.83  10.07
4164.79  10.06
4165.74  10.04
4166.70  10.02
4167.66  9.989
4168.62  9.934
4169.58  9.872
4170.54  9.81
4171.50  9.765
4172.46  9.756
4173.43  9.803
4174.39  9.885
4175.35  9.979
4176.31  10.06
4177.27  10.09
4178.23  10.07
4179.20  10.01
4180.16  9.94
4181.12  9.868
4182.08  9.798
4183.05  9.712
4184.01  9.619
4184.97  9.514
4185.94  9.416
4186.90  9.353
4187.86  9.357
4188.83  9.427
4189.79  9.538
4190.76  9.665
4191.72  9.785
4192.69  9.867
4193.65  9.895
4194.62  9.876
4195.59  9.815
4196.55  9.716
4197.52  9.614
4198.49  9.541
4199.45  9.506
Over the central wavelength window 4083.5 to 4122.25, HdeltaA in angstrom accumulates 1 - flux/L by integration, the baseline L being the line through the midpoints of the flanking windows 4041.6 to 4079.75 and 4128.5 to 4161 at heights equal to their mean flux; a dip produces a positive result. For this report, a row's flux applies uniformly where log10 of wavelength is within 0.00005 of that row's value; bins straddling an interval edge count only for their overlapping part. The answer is 2.0 angstrom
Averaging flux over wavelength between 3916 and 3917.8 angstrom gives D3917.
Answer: 10.2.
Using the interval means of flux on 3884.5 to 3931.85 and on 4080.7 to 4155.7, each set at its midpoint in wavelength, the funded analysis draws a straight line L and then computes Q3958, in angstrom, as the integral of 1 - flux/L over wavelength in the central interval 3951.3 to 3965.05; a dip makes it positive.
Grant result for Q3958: 0.2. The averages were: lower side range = 9.54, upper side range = 9.65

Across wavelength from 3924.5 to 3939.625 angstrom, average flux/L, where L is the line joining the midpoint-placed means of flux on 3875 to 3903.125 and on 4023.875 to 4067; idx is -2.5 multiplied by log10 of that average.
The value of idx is 0.20 mag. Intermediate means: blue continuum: 9.21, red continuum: 10.2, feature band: 7.89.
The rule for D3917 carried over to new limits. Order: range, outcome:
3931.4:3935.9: 6.12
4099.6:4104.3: 7.26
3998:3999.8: 10.1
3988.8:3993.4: 10.5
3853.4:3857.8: 10.4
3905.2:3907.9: 10.2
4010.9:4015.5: 10.7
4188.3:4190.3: 9.45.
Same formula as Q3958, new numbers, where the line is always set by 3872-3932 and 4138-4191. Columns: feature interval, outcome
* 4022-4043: -1.5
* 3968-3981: 2.1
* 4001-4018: -1.6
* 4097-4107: 2.0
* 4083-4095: -0.4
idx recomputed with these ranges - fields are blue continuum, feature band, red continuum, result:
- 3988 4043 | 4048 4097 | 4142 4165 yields 0.03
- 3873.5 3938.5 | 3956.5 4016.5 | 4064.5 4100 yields -0.01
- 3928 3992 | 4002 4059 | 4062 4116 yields -0.13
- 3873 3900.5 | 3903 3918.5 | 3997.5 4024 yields -0.09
